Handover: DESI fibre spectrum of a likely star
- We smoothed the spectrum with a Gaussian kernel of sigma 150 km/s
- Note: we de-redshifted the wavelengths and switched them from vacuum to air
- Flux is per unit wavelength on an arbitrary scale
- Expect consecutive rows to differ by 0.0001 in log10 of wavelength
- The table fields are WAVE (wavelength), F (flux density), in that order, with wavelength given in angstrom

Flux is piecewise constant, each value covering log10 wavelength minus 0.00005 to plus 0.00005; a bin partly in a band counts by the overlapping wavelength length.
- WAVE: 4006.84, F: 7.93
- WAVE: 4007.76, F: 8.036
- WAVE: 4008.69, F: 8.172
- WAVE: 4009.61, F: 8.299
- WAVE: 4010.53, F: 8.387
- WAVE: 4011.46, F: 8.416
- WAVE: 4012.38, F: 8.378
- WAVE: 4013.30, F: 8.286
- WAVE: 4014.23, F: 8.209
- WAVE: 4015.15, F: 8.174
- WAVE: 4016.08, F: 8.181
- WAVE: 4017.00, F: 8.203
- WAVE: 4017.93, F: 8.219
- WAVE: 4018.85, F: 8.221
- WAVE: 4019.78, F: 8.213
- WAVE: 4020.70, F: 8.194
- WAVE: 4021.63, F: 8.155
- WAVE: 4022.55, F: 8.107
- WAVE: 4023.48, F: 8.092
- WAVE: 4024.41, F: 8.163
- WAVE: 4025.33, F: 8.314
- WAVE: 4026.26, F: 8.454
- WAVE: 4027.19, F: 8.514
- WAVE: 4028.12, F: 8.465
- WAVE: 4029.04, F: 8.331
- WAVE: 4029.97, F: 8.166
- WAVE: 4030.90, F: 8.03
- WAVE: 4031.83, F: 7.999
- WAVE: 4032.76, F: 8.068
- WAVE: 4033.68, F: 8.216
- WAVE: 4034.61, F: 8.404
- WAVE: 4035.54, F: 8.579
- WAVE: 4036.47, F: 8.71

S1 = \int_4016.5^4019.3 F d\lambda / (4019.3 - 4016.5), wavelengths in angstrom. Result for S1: 8.23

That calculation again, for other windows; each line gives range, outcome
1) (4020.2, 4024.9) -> 8.16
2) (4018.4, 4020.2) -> 8.2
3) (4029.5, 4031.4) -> 8.07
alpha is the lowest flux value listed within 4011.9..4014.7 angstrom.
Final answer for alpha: 8.209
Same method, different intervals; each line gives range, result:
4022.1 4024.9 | 8.092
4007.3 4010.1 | 8.036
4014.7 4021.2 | 8.174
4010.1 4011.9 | 8.387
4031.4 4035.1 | 7.999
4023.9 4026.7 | 8.163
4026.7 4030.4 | 8.166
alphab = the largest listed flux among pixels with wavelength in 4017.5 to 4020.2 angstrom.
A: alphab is 8.221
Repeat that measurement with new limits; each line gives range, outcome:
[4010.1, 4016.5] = 8.416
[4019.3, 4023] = 8.213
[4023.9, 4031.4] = 8.514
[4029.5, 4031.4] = 8.166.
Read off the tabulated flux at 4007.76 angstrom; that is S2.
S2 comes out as 8.036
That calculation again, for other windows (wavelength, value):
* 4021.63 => 8.155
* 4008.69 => 8.172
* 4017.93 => 8.219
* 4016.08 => 8.181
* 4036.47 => 8.71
